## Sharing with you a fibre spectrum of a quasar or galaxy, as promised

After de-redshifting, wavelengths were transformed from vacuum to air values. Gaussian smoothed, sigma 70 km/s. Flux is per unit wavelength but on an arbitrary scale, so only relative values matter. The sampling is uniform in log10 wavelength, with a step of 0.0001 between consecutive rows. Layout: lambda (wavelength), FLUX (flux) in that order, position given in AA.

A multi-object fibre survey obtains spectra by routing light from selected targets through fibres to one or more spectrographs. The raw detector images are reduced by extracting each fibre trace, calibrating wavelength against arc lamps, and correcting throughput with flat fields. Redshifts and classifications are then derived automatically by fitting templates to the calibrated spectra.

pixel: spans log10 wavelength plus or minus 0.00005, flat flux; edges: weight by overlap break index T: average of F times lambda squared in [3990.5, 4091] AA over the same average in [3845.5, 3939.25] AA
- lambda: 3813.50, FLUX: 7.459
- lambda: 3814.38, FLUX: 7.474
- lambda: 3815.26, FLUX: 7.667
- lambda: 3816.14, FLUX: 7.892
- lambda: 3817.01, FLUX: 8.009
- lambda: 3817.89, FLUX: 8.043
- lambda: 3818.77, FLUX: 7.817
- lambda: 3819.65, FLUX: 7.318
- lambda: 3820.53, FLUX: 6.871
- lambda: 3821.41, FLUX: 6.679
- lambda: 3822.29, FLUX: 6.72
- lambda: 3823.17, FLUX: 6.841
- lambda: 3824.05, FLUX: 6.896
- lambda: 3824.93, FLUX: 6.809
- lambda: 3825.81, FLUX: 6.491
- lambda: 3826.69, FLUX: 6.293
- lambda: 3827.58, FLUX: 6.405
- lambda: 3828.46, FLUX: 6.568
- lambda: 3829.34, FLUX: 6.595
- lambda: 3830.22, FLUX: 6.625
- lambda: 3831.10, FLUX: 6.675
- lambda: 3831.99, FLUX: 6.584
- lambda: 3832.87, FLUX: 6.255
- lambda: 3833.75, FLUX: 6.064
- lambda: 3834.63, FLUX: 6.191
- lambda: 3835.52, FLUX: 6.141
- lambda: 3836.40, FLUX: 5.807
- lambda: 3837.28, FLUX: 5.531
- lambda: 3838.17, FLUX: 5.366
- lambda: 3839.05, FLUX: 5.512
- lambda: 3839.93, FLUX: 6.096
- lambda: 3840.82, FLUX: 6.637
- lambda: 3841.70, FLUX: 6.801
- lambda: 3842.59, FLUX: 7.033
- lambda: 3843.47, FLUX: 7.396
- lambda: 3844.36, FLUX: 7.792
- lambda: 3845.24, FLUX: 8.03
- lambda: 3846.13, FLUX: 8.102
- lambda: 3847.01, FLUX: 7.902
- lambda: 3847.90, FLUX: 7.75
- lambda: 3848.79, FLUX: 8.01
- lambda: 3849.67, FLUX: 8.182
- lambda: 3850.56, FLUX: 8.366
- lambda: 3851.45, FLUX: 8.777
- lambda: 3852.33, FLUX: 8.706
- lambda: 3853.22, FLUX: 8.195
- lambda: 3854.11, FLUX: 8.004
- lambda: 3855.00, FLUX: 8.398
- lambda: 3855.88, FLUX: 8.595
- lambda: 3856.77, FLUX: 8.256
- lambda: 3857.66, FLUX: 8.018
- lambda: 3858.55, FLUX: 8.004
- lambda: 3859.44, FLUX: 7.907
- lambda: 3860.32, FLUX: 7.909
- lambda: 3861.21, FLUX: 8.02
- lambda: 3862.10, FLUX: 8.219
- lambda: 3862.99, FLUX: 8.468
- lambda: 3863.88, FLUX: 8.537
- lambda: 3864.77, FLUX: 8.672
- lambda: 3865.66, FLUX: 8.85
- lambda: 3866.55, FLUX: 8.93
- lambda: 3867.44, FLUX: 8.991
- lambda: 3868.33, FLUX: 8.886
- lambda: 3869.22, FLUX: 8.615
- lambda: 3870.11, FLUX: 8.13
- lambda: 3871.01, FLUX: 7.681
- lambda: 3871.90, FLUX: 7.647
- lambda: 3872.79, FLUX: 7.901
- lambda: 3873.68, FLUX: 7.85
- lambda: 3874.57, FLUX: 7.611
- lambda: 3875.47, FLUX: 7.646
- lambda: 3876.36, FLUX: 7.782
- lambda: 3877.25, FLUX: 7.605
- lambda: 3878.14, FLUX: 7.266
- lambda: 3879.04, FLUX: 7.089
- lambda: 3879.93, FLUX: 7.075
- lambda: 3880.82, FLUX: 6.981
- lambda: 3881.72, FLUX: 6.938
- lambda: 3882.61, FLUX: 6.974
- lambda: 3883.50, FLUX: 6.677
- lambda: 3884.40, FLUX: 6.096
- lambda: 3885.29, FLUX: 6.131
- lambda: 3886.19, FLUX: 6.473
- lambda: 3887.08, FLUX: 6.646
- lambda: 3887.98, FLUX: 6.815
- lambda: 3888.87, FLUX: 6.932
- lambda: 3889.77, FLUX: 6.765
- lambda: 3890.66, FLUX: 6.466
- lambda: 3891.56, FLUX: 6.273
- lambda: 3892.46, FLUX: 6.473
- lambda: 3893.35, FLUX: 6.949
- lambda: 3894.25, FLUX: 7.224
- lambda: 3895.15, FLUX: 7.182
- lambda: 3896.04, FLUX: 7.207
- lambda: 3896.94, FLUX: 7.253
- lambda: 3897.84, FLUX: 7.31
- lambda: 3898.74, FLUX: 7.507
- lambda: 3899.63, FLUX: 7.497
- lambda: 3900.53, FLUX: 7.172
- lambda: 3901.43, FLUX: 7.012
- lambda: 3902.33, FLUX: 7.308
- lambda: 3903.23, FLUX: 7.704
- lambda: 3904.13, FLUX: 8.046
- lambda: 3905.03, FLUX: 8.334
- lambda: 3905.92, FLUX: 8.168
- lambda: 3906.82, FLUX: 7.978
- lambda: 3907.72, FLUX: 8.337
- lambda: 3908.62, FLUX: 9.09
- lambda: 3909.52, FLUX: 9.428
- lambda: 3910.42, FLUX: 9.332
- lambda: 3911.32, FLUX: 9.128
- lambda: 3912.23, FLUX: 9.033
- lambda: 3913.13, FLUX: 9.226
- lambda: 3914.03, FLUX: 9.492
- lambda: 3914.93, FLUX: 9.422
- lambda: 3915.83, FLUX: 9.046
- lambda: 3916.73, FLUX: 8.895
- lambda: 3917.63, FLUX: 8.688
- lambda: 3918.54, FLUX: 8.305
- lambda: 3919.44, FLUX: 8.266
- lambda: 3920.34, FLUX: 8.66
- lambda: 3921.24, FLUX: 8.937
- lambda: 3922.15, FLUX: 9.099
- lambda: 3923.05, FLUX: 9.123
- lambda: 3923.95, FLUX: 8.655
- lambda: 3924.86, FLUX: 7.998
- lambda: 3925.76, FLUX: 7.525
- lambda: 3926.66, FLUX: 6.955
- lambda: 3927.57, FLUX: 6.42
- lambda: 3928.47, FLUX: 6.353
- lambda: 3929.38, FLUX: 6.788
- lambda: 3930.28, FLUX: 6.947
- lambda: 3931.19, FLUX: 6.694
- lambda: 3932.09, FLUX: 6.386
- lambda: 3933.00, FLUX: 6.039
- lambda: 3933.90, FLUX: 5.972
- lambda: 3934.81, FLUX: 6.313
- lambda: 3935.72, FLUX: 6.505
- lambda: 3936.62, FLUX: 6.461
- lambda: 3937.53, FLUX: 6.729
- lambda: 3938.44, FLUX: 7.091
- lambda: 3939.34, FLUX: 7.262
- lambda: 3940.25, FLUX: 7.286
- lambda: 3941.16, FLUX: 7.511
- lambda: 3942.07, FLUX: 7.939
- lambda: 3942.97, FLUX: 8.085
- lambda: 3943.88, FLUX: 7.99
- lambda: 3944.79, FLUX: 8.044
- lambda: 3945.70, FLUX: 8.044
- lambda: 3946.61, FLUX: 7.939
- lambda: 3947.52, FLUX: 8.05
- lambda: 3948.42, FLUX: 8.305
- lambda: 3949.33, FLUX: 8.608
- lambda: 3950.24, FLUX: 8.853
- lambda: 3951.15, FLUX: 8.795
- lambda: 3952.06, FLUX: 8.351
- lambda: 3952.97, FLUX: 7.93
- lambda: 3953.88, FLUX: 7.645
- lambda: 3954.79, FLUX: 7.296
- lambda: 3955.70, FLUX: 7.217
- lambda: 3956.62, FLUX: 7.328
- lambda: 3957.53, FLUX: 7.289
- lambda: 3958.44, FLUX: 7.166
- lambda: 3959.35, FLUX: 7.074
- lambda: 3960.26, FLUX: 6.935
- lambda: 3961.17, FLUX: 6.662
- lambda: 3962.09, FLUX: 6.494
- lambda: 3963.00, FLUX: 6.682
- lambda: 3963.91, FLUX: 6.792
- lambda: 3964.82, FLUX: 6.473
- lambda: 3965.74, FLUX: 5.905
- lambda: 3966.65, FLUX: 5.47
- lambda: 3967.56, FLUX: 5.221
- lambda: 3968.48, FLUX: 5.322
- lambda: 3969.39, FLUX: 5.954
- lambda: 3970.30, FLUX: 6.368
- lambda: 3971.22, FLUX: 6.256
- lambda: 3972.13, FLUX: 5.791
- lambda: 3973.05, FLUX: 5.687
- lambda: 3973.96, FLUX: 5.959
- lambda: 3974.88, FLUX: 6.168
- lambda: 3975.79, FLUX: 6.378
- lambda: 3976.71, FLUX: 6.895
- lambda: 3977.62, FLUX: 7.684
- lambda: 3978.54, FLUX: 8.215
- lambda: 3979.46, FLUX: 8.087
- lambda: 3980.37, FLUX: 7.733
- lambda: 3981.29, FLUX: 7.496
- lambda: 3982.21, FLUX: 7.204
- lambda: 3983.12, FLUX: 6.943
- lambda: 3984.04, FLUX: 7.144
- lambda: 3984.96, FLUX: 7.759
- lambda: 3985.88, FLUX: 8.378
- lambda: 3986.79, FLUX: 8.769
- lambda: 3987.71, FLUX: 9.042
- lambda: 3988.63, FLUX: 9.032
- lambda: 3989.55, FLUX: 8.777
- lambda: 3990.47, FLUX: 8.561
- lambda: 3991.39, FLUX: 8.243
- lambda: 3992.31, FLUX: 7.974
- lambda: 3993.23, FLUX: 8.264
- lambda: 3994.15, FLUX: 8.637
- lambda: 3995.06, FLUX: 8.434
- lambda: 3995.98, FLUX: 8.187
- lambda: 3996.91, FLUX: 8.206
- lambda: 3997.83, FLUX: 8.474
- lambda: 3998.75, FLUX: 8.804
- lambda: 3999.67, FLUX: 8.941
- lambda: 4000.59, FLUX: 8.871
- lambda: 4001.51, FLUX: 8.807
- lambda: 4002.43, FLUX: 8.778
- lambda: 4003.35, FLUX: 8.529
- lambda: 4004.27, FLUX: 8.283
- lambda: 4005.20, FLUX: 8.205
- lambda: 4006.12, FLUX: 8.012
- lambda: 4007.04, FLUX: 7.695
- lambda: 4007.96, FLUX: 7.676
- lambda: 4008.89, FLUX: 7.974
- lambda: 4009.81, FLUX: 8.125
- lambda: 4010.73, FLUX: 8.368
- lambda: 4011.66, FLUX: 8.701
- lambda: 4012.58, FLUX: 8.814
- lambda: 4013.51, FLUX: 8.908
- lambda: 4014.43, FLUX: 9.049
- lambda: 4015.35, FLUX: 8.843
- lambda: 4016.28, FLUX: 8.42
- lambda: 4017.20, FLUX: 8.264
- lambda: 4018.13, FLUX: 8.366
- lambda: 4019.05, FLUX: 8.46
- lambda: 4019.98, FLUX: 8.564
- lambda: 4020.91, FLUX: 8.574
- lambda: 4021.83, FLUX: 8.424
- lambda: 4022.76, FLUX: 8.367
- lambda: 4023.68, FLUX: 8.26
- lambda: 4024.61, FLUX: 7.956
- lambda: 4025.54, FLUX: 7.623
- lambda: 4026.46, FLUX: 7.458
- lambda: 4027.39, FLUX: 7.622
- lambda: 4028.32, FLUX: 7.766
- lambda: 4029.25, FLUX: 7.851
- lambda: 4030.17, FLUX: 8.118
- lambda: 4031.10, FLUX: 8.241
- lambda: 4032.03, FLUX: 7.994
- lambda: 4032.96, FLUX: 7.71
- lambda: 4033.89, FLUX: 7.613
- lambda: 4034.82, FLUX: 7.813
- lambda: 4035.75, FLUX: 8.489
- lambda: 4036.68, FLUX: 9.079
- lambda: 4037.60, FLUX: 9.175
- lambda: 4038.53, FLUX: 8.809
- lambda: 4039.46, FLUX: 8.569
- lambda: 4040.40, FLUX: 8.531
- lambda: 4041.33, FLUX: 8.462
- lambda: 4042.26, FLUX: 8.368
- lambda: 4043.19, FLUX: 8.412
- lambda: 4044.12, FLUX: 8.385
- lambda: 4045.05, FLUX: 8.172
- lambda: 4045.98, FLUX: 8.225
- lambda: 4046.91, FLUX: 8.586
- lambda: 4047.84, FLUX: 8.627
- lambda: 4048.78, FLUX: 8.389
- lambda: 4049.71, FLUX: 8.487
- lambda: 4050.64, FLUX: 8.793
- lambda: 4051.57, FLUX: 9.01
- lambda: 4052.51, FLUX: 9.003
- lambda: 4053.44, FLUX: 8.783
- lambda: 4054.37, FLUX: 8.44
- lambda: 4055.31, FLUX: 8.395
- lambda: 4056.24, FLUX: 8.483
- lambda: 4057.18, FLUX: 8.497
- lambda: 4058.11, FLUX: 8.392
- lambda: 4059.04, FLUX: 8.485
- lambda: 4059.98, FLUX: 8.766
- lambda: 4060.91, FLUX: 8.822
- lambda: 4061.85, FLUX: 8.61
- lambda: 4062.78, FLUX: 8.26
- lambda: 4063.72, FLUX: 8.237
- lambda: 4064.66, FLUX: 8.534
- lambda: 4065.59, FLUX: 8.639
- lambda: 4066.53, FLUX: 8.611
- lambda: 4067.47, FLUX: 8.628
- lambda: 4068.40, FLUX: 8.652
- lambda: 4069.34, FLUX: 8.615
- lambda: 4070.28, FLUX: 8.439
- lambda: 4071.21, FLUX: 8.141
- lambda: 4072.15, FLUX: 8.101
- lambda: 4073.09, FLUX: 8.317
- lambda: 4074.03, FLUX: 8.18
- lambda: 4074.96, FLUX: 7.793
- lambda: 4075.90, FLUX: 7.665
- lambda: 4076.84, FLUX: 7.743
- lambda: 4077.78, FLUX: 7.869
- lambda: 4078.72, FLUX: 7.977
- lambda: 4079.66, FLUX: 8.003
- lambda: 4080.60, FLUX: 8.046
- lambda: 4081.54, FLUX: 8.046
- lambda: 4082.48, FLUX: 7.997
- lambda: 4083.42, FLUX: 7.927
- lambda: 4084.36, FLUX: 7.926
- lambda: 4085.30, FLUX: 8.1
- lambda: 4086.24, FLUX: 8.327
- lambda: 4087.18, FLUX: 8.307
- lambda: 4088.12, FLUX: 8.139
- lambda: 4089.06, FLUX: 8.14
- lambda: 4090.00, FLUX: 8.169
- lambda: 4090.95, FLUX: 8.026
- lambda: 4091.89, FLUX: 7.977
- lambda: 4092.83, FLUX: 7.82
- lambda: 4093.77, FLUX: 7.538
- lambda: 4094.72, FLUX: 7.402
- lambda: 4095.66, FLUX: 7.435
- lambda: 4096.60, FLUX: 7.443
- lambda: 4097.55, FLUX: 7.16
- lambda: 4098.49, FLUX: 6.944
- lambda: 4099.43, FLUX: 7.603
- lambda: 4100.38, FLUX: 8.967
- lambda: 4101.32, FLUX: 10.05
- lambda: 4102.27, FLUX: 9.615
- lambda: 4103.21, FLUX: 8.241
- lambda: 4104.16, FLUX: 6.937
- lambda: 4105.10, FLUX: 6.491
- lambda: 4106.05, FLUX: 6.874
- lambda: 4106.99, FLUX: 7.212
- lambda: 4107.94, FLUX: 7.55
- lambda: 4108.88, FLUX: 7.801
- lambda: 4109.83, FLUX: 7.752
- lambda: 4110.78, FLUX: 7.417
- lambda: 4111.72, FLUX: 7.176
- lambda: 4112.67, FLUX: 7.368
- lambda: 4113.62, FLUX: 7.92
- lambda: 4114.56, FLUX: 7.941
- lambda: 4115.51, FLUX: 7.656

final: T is 1.16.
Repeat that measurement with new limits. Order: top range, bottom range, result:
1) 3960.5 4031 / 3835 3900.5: 1.11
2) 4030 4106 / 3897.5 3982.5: 1.17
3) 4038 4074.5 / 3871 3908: 1.28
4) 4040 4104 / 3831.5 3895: 1.24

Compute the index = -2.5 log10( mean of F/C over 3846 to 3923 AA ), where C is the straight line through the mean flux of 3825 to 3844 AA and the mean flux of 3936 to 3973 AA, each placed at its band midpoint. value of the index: -0.19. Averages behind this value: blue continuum 6.35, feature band 7.93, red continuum 7.14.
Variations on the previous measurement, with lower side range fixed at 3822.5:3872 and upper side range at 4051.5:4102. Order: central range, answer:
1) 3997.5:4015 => -0.07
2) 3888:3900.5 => 0.09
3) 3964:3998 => 0.08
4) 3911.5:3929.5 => -0.09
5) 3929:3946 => 0.10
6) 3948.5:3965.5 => 0.06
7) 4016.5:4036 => 0.00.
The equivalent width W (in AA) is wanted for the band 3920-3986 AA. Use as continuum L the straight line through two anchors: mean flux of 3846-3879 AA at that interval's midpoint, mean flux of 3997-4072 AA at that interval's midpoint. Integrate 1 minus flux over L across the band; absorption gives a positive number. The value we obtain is 8.8 AA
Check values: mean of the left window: 8.16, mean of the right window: 8.42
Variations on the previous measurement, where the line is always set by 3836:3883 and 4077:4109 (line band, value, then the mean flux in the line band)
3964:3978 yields 3.04 AA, 6.11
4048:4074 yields -2.22 AA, 8.53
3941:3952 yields -0.59 AA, 8.21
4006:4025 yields -1.33 AA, 8.38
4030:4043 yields -0.85 AA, 8.36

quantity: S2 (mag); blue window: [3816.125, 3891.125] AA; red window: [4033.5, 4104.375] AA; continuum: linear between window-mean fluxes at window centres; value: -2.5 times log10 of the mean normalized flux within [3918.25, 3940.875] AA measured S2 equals 0.054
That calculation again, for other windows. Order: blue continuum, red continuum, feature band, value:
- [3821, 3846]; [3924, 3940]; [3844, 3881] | -0.22 mag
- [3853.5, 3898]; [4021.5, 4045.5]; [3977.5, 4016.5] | -0.03 mag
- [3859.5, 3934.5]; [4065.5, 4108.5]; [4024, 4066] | -0.06 mag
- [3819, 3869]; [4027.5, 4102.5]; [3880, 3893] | 0.14 mag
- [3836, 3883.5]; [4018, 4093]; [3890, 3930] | -0.01 mag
